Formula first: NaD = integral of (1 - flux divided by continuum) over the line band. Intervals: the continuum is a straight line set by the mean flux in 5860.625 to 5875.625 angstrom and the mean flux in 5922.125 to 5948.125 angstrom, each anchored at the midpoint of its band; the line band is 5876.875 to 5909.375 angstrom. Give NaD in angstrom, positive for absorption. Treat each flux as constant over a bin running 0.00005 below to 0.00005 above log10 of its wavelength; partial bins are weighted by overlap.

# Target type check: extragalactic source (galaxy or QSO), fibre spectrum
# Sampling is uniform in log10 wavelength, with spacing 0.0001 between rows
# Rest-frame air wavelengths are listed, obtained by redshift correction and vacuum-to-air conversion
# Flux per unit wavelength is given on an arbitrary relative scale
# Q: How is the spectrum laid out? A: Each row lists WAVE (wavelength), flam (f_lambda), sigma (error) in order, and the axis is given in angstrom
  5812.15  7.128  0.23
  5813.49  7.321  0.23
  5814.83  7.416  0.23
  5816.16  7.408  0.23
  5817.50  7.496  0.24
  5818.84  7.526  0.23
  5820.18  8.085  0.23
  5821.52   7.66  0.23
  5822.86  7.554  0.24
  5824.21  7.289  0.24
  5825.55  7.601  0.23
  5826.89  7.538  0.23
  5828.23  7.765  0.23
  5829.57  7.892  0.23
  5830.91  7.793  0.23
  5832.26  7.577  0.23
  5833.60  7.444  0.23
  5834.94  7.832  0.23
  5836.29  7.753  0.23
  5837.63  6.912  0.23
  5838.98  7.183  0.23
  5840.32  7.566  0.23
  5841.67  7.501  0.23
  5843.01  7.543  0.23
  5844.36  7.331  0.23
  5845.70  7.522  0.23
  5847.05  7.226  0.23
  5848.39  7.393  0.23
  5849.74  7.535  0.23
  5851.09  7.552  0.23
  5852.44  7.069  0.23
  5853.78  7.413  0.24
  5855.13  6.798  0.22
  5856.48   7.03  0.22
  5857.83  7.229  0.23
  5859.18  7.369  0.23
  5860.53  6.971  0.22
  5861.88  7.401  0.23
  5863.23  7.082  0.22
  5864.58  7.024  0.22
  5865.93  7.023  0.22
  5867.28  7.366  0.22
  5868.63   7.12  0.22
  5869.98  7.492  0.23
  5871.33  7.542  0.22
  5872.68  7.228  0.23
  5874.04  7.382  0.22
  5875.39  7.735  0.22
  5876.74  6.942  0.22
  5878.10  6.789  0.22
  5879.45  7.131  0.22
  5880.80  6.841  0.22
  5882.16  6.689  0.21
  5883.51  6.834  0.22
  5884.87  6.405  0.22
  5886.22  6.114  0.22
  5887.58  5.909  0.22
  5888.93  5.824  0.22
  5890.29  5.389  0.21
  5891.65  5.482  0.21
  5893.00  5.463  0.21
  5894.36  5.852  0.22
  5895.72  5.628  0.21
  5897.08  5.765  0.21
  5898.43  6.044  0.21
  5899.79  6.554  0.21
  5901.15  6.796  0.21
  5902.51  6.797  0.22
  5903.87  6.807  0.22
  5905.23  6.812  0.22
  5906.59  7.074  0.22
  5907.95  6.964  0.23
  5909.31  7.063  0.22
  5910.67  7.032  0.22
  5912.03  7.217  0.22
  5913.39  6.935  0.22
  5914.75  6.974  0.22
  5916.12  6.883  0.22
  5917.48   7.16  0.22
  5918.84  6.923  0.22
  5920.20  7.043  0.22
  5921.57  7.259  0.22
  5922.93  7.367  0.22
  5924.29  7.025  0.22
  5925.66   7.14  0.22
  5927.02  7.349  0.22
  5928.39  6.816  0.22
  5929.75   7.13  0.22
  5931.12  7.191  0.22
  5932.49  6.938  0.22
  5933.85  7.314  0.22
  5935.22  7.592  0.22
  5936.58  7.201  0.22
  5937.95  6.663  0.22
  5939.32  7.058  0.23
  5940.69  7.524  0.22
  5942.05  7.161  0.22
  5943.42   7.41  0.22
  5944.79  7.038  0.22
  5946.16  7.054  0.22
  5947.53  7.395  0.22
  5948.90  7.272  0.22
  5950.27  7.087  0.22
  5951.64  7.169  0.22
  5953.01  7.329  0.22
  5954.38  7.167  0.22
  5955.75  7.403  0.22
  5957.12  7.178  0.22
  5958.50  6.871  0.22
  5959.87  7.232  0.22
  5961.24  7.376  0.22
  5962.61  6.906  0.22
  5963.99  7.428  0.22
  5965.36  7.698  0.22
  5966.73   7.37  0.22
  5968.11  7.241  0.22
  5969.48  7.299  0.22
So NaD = 3.9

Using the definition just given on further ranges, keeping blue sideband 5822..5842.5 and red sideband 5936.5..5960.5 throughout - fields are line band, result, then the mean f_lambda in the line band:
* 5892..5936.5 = 2.72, 6.84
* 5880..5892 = 1.92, 6.19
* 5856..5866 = 0.41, 7.15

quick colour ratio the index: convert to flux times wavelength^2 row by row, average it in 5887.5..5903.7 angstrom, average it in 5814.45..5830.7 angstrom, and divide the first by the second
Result 0.8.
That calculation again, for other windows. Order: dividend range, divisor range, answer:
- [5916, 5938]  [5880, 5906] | 1.16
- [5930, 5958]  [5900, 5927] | 1.04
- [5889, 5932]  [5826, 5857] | 0.92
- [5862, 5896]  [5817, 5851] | 0.90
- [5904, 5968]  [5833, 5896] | 1.05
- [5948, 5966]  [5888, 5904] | 1.23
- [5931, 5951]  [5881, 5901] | 1.21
